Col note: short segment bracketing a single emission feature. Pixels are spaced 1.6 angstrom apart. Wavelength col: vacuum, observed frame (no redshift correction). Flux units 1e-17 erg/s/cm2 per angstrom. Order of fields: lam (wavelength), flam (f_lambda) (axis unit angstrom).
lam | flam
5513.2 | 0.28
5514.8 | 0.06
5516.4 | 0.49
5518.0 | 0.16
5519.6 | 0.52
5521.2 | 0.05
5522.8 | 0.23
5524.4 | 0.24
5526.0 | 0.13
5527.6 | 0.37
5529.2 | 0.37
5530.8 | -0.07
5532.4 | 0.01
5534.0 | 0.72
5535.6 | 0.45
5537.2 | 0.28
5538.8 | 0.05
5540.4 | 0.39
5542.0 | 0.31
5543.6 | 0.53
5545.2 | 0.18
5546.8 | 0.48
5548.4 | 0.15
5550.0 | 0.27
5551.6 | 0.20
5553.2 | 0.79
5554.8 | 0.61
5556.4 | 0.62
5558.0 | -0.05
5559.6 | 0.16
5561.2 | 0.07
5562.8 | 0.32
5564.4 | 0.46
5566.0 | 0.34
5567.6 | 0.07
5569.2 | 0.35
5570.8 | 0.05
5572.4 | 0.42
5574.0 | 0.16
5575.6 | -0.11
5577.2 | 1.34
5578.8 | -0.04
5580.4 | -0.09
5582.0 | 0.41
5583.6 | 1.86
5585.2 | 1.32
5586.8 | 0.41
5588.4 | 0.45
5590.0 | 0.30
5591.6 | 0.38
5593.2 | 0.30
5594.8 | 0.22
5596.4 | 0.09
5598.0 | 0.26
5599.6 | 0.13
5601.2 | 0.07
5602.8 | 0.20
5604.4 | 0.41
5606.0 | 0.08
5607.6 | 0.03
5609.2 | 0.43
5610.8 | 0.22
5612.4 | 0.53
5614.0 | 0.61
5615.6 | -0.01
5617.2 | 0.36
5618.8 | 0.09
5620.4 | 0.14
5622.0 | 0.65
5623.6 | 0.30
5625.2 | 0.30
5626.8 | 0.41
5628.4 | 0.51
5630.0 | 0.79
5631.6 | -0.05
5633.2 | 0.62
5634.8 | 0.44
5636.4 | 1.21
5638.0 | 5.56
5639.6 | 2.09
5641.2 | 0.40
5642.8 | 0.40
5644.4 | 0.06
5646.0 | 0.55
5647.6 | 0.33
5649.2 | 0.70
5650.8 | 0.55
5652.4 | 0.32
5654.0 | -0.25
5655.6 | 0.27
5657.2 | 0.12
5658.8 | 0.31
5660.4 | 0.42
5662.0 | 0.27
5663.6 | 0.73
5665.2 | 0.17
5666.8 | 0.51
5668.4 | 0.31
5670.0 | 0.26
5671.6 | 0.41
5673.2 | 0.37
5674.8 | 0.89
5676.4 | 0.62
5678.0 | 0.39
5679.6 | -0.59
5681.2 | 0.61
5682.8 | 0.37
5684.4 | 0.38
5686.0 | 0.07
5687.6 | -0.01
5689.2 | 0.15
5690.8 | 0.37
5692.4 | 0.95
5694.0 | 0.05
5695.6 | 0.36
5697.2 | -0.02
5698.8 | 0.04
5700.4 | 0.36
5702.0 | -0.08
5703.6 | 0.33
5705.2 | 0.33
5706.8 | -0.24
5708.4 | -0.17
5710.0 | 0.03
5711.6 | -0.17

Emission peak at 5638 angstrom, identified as [O III] 5007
